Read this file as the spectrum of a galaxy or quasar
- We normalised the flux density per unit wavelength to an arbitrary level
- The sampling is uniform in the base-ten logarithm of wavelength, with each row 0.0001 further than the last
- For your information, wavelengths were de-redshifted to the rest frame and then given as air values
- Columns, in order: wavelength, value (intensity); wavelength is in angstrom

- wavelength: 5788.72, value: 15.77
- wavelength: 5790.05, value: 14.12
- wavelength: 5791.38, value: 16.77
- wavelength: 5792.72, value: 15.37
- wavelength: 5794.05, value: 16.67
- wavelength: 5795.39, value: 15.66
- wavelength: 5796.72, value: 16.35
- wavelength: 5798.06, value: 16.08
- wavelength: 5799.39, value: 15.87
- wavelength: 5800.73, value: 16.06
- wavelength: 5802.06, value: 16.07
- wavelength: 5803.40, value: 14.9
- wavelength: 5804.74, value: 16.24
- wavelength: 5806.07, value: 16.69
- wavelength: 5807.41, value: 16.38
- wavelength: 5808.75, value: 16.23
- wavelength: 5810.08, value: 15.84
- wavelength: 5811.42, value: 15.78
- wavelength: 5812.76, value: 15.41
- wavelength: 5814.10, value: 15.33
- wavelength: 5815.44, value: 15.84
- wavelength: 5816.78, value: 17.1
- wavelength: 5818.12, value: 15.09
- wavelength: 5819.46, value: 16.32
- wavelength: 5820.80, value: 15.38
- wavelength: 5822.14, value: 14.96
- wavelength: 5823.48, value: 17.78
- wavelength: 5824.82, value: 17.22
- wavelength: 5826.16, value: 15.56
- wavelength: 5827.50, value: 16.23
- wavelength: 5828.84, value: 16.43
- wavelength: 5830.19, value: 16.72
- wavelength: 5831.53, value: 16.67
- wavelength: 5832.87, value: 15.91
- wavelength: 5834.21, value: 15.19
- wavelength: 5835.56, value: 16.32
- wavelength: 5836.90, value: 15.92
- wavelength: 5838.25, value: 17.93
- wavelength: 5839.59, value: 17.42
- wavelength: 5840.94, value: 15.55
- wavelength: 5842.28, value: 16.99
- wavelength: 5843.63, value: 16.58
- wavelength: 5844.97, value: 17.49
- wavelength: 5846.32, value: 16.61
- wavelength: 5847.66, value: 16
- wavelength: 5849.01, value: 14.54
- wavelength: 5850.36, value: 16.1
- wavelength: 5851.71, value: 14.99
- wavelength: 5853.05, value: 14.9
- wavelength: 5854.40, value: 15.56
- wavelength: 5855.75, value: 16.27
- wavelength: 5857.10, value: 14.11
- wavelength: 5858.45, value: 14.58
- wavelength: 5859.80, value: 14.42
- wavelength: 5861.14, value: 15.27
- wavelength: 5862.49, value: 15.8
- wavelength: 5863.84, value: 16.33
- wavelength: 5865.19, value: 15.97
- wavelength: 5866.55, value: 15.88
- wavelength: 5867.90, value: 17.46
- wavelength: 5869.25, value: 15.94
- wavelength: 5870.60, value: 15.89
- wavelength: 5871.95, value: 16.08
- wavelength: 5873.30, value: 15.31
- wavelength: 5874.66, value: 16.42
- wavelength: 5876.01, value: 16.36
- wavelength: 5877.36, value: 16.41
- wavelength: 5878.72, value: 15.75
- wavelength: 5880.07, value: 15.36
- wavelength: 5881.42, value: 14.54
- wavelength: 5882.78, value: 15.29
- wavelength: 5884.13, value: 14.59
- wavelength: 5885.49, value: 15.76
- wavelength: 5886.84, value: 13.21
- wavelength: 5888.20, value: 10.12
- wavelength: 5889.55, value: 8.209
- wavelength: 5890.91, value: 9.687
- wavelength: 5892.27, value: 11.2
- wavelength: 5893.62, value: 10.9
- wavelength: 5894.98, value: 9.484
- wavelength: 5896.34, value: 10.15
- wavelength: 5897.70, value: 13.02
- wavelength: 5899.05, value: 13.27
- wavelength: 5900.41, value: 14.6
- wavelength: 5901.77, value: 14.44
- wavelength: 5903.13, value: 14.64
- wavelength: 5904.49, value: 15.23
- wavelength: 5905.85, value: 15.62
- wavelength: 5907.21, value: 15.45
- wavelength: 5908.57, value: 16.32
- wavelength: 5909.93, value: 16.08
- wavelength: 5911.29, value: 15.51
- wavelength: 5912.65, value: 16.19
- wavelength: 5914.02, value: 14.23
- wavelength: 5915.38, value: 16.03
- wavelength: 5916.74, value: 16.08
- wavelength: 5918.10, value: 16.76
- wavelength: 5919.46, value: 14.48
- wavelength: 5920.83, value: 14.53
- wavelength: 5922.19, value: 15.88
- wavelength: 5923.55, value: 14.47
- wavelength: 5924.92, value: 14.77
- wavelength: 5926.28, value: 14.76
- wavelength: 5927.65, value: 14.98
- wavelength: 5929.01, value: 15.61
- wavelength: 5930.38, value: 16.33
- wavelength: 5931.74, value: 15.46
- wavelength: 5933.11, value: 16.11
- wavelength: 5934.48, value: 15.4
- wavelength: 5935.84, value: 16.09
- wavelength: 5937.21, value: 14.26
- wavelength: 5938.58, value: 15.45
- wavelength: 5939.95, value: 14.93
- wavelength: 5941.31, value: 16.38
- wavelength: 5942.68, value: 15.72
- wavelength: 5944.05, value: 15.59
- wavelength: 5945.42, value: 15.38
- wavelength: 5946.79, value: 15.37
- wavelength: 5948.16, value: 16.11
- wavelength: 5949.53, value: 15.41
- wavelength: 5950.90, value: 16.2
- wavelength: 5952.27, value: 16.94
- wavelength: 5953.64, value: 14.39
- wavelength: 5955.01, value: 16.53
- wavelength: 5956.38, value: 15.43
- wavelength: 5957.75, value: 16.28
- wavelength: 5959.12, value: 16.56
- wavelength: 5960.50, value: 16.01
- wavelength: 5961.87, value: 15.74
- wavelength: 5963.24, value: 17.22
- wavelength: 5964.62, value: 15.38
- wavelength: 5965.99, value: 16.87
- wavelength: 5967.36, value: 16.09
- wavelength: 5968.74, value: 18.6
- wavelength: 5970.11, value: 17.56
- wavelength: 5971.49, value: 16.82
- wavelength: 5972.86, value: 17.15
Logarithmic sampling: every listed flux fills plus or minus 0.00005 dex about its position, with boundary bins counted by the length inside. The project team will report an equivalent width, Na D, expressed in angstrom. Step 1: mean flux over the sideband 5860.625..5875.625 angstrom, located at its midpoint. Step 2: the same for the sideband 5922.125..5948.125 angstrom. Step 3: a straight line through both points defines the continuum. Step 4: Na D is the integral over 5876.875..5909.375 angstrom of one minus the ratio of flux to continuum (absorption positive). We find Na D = 4.8 angstrom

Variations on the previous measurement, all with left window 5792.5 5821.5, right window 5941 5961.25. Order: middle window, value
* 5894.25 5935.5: 2.7 angstrom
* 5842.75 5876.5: 0.3 angstrom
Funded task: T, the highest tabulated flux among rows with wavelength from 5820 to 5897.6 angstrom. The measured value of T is 17.93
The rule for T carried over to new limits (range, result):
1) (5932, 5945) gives 16.38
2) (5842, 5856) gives 17.49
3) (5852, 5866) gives 16.33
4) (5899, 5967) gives 17.22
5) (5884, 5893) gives 15.76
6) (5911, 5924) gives 16.76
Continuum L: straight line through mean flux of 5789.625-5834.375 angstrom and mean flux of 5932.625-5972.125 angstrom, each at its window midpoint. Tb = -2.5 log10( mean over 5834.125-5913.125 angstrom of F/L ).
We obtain 0.08 mag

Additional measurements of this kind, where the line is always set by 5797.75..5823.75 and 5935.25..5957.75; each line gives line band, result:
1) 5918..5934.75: 0.03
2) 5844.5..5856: 0.01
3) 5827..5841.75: -0.03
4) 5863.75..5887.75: 0.01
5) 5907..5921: 0.01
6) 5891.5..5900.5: 0.33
